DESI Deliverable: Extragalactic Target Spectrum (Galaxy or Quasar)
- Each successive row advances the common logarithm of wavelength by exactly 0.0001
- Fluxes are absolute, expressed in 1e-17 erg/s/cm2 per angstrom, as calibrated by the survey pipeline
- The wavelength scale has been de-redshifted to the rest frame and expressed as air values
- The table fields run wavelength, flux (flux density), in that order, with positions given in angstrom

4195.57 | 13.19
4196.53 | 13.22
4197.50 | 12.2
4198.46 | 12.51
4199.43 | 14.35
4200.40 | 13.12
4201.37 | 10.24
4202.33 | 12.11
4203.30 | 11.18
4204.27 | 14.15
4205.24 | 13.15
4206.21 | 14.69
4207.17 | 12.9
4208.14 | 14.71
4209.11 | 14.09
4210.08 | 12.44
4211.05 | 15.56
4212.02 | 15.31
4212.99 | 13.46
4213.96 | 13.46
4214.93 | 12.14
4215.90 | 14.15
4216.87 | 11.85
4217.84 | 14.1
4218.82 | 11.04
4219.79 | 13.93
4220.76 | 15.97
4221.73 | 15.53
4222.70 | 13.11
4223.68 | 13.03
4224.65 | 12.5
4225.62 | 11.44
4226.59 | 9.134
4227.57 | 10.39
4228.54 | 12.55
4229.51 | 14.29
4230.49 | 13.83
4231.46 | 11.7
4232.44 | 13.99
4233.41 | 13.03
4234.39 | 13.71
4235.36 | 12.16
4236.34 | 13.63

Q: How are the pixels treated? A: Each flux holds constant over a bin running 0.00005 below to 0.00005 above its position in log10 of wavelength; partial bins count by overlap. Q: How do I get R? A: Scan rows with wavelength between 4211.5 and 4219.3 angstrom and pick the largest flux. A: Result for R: 15.31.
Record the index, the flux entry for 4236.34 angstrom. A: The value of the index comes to 13.63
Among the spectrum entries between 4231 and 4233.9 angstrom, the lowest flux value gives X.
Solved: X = 11.7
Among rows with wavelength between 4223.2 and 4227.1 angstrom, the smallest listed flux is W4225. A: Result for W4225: 9.134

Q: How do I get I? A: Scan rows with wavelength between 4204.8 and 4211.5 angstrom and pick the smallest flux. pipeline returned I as 12.44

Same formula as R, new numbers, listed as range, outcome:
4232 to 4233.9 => 13.99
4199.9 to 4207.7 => 14.69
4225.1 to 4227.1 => 11.44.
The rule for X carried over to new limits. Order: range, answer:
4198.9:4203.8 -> 10.24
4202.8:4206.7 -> 11.18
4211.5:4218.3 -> 11.85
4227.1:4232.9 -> 10.39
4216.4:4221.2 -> 11.04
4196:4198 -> 12.2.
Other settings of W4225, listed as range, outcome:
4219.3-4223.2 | 13.11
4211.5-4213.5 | 13.46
